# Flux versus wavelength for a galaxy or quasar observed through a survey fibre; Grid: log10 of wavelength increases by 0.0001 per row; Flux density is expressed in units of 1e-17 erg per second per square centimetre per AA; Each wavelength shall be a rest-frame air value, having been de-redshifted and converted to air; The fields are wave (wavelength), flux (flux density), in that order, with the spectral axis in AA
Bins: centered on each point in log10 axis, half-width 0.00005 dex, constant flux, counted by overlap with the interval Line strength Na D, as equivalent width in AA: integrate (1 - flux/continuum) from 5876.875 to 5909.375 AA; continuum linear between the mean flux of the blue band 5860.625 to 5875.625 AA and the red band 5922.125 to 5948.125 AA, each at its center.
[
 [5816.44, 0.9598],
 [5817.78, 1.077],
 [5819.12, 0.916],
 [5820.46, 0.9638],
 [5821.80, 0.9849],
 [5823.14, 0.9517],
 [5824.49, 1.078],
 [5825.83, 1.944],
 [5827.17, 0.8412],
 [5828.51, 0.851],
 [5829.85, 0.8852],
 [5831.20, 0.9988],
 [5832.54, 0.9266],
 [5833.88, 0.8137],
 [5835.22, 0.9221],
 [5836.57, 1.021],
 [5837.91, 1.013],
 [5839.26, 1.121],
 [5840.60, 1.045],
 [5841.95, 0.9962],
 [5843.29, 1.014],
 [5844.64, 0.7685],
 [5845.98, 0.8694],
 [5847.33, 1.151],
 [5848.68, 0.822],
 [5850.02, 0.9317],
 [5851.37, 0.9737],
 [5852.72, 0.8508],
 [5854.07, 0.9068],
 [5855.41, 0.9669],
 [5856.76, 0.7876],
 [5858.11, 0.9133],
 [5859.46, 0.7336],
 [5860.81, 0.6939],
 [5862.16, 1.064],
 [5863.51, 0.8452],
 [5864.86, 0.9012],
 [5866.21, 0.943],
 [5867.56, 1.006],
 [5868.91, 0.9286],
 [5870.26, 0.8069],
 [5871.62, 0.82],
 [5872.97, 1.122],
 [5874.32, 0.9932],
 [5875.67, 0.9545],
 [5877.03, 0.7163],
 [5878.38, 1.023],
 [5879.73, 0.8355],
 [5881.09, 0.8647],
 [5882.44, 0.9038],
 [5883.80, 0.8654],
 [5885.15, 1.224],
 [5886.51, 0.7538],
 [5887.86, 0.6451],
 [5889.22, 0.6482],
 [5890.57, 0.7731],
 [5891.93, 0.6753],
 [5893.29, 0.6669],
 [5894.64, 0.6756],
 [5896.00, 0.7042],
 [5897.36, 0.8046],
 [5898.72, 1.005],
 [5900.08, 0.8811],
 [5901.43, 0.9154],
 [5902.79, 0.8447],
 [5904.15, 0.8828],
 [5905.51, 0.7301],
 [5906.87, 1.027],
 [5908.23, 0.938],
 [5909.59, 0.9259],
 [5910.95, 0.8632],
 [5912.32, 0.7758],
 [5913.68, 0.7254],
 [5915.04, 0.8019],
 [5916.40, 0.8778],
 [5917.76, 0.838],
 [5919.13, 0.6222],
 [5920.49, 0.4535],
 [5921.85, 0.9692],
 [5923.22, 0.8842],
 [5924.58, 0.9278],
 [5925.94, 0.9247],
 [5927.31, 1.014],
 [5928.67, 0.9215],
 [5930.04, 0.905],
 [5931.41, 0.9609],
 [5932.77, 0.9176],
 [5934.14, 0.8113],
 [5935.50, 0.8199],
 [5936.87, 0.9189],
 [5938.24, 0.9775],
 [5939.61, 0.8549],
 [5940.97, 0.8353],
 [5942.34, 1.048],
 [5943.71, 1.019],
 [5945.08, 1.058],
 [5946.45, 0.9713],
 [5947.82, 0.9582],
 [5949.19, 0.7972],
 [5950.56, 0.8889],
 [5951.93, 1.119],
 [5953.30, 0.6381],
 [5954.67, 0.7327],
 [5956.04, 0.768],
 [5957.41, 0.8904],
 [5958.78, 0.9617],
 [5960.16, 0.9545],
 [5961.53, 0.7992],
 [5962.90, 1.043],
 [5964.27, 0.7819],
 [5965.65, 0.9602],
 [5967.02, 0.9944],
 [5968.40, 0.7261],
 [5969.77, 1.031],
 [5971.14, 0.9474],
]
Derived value 3.3 AA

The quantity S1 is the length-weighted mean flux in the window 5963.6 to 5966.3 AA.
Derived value 0.868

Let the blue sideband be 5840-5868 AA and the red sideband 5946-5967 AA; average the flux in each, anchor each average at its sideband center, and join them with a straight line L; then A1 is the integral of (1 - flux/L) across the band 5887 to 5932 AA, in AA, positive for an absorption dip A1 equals 3.7 AA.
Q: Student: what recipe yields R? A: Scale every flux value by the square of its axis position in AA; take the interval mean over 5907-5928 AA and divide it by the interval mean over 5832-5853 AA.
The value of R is 0.9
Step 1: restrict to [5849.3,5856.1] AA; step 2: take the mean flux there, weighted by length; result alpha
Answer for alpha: 0.926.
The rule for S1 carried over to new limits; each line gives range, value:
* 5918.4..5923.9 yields 0.732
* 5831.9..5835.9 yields 0.887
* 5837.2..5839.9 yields 1.07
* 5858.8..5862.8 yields 0.829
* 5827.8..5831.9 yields 0.911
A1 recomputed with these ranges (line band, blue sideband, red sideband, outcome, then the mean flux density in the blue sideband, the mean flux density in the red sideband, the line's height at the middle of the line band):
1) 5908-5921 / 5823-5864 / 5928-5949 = 2.2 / 0.958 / 0.928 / 0.936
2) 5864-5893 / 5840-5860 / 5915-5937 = 0.7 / 0.916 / 0.857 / 0.894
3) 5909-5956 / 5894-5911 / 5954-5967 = 0.0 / 0.862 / 0.883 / 0.873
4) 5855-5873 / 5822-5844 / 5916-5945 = 1.7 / 1.02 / 0.885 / 0.98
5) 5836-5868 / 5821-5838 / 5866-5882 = 1.2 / 1.02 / 0.917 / 0.967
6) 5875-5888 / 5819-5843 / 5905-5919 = 0.3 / 1.02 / 0.842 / 0.908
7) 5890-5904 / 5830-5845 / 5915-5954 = 1.8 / 0.968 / 0.889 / 0.92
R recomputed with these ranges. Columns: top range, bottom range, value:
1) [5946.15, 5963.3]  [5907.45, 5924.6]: 1.10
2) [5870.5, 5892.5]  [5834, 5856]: 0.91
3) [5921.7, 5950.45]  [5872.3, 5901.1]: 1.11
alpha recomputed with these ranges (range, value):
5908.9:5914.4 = 0.822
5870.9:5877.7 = 0.92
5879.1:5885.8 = 0.938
